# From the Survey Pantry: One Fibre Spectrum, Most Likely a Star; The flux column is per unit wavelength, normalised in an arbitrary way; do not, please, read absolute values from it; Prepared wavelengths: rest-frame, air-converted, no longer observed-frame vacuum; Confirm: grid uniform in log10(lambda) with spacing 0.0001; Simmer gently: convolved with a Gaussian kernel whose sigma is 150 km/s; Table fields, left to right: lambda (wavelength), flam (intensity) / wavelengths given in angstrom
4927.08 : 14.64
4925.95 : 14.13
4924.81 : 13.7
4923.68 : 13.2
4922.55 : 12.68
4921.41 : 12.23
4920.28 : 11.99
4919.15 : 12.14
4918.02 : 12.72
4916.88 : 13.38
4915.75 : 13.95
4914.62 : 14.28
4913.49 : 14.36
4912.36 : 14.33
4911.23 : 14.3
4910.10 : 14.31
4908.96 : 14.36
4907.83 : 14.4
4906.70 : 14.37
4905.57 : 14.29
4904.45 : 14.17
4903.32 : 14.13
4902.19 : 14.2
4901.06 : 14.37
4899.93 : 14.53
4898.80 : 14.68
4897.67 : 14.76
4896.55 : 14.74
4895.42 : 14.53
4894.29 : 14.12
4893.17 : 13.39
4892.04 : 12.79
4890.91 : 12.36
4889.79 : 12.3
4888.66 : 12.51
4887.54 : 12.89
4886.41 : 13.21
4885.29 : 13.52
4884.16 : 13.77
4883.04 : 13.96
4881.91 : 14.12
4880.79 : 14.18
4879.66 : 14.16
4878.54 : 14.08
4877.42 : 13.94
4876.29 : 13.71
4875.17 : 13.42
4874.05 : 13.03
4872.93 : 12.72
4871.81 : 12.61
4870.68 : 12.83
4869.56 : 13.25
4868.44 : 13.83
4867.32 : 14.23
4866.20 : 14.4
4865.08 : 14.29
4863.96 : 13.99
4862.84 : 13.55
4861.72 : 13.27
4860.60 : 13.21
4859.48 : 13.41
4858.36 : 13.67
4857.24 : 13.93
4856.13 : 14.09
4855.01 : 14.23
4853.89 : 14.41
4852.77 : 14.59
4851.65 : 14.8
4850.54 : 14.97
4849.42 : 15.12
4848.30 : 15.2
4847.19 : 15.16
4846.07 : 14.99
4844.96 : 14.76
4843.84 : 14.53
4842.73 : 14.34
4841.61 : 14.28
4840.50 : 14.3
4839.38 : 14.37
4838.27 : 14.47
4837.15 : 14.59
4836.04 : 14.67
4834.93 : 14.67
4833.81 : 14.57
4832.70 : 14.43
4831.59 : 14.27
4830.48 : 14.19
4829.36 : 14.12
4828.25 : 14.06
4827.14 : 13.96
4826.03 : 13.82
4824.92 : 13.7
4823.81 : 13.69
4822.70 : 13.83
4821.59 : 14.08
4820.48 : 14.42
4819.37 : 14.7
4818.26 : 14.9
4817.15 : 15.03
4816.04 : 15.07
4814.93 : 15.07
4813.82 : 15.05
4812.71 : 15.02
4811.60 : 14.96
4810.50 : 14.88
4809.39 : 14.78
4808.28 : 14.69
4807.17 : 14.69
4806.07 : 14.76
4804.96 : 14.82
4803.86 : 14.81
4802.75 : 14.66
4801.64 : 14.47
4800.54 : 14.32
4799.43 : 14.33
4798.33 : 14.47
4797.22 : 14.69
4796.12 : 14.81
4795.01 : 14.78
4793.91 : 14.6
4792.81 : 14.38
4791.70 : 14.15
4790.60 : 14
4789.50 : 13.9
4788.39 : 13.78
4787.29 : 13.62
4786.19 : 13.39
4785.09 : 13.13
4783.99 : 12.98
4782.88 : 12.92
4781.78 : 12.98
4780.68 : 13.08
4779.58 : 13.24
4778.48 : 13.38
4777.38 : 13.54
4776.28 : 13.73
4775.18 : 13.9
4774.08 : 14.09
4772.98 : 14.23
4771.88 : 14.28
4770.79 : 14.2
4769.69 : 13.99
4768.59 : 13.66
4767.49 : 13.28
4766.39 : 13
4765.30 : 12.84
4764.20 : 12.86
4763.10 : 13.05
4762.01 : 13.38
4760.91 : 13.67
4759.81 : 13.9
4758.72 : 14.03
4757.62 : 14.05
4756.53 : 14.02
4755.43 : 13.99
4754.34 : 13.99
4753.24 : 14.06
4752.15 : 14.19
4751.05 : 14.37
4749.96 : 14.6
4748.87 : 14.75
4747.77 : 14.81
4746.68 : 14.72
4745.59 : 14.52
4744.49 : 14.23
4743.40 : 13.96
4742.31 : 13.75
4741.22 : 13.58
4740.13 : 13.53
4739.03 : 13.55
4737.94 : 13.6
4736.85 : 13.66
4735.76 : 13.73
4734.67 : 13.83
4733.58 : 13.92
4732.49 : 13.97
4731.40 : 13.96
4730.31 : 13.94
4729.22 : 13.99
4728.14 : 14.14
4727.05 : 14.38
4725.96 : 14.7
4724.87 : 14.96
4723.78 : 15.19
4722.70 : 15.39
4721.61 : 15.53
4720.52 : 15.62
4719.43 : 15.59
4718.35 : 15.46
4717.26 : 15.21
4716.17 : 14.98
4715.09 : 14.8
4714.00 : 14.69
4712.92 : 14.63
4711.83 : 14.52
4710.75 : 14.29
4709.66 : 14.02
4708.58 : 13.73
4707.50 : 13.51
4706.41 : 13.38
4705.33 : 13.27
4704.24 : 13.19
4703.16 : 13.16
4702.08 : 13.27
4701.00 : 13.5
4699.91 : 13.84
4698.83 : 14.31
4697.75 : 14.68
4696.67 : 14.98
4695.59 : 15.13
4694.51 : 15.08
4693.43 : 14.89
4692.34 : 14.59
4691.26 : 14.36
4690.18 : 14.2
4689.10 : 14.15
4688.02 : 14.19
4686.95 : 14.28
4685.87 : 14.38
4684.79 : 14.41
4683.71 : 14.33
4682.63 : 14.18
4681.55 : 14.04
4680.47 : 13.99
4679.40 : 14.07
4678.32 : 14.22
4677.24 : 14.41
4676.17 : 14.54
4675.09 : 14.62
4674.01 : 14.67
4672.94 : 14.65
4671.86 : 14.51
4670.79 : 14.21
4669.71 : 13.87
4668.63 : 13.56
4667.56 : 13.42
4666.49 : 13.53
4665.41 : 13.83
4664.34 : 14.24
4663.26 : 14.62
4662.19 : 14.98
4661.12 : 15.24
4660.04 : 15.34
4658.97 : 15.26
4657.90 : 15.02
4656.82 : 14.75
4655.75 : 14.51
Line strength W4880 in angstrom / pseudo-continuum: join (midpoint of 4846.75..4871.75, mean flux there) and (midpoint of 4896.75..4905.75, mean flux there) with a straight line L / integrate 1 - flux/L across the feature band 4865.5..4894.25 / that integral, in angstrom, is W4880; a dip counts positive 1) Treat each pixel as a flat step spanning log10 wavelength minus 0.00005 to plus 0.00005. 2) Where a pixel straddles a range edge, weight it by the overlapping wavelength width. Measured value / 1.7 angstrom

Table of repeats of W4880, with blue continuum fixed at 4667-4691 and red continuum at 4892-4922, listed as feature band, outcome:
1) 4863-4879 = 0.4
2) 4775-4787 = 0.7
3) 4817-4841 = -0.4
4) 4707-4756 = -0.7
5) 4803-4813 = -0.5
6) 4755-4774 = 0.6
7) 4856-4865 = 0.2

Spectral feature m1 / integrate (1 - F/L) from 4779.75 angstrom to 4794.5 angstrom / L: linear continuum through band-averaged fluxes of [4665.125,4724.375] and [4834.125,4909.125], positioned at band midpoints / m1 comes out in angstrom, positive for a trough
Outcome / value 0.6 angstrom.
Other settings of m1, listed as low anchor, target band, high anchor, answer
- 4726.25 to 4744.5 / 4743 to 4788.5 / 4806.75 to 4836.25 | 1.02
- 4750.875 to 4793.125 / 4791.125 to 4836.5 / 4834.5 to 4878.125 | -2.11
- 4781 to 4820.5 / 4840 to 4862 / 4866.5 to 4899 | -0.78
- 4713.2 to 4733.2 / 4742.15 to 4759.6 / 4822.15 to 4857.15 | 0.54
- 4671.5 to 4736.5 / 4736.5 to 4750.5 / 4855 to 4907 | 0.12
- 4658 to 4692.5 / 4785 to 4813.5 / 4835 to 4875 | -0.52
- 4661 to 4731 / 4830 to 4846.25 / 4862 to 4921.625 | -0.69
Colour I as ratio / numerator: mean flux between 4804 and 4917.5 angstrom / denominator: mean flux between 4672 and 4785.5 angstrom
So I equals 1.0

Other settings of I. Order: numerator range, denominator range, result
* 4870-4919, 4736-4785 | 1.00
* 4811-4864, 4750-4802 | 1.04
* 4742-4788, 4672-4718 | 0.96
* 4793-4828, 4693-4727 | 1.01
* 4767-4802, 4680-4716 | 0.98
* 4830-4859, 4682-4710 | 1.03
